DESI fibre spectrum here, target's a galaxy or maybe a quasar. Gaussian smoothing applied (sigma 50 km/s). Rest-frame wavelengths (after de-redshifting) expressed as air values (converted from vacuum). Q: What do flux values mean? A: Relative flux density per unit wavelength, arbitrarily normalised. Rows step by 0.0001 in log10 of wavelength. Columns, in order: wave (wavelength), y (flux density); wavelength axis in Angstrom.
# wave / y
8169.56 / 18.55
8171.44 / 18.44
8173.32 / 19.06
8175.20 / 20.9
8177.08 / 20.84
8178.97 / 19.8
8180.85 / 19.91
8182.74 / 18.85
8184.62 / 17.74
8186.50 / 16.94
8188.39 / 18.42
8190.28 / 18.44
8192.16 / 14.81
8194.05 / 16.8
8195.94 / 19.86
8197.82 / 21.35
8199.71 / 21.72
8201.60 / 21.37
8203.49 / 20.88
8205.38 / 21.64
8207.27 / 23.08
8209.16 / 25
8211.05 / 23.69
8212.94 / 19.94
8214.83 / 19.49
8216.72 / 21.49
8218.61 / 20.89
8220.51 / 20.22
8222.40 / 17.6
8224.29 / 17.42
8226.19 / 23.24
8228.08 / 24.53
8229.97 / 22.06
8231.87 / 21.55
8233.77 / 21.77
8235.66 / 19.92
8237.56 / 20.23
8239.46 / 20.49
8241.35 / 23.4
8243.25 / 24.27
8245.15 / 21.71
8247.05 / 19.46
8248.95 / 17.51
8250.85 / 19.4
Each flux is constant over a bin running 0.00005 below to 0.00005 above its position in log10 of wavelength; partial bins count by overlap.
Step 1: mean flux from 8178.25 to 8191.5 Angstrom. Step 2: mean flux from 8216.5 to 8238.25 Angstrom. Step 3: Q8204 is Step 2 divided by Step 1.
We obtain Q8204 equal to 1.13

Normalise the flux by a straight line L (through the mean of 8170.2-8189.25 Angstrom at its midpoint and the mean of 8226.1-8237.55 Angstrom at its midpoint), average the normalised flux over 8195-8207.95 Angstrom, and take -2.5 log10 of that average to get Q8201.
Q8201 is -0.06 mag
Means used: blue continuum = 19.1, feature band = 21.4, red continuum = 21.9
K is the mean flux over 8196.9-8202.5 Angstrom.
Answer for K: 21.5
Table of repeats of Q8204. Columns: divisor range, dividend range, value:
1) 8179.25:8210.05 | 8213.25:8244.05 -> 1.07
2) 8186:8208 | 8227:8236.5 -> 1.12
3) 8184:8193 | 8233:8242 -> 1.22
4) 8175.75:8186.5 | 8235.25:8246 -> 1.13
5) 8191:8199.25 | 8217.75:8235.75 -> 1.14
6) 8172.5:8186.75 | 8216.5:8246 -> 1.10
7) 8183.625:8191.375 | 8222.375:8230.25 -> 1.19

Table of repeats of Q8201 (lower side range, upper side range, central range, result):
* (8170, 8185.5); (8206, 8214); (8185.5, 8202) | 0.13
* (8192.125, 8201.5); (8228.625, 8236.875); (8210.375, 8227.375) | 0.01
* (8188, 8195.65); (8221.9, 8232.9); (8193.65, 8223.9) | -0.10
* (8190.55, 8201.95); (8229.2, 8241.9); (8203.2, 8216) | -0.11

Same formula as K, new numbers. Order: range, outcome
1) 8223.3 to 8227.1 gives 20.3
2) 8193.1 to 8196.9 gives 18.4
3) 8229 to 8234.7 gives 21.8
